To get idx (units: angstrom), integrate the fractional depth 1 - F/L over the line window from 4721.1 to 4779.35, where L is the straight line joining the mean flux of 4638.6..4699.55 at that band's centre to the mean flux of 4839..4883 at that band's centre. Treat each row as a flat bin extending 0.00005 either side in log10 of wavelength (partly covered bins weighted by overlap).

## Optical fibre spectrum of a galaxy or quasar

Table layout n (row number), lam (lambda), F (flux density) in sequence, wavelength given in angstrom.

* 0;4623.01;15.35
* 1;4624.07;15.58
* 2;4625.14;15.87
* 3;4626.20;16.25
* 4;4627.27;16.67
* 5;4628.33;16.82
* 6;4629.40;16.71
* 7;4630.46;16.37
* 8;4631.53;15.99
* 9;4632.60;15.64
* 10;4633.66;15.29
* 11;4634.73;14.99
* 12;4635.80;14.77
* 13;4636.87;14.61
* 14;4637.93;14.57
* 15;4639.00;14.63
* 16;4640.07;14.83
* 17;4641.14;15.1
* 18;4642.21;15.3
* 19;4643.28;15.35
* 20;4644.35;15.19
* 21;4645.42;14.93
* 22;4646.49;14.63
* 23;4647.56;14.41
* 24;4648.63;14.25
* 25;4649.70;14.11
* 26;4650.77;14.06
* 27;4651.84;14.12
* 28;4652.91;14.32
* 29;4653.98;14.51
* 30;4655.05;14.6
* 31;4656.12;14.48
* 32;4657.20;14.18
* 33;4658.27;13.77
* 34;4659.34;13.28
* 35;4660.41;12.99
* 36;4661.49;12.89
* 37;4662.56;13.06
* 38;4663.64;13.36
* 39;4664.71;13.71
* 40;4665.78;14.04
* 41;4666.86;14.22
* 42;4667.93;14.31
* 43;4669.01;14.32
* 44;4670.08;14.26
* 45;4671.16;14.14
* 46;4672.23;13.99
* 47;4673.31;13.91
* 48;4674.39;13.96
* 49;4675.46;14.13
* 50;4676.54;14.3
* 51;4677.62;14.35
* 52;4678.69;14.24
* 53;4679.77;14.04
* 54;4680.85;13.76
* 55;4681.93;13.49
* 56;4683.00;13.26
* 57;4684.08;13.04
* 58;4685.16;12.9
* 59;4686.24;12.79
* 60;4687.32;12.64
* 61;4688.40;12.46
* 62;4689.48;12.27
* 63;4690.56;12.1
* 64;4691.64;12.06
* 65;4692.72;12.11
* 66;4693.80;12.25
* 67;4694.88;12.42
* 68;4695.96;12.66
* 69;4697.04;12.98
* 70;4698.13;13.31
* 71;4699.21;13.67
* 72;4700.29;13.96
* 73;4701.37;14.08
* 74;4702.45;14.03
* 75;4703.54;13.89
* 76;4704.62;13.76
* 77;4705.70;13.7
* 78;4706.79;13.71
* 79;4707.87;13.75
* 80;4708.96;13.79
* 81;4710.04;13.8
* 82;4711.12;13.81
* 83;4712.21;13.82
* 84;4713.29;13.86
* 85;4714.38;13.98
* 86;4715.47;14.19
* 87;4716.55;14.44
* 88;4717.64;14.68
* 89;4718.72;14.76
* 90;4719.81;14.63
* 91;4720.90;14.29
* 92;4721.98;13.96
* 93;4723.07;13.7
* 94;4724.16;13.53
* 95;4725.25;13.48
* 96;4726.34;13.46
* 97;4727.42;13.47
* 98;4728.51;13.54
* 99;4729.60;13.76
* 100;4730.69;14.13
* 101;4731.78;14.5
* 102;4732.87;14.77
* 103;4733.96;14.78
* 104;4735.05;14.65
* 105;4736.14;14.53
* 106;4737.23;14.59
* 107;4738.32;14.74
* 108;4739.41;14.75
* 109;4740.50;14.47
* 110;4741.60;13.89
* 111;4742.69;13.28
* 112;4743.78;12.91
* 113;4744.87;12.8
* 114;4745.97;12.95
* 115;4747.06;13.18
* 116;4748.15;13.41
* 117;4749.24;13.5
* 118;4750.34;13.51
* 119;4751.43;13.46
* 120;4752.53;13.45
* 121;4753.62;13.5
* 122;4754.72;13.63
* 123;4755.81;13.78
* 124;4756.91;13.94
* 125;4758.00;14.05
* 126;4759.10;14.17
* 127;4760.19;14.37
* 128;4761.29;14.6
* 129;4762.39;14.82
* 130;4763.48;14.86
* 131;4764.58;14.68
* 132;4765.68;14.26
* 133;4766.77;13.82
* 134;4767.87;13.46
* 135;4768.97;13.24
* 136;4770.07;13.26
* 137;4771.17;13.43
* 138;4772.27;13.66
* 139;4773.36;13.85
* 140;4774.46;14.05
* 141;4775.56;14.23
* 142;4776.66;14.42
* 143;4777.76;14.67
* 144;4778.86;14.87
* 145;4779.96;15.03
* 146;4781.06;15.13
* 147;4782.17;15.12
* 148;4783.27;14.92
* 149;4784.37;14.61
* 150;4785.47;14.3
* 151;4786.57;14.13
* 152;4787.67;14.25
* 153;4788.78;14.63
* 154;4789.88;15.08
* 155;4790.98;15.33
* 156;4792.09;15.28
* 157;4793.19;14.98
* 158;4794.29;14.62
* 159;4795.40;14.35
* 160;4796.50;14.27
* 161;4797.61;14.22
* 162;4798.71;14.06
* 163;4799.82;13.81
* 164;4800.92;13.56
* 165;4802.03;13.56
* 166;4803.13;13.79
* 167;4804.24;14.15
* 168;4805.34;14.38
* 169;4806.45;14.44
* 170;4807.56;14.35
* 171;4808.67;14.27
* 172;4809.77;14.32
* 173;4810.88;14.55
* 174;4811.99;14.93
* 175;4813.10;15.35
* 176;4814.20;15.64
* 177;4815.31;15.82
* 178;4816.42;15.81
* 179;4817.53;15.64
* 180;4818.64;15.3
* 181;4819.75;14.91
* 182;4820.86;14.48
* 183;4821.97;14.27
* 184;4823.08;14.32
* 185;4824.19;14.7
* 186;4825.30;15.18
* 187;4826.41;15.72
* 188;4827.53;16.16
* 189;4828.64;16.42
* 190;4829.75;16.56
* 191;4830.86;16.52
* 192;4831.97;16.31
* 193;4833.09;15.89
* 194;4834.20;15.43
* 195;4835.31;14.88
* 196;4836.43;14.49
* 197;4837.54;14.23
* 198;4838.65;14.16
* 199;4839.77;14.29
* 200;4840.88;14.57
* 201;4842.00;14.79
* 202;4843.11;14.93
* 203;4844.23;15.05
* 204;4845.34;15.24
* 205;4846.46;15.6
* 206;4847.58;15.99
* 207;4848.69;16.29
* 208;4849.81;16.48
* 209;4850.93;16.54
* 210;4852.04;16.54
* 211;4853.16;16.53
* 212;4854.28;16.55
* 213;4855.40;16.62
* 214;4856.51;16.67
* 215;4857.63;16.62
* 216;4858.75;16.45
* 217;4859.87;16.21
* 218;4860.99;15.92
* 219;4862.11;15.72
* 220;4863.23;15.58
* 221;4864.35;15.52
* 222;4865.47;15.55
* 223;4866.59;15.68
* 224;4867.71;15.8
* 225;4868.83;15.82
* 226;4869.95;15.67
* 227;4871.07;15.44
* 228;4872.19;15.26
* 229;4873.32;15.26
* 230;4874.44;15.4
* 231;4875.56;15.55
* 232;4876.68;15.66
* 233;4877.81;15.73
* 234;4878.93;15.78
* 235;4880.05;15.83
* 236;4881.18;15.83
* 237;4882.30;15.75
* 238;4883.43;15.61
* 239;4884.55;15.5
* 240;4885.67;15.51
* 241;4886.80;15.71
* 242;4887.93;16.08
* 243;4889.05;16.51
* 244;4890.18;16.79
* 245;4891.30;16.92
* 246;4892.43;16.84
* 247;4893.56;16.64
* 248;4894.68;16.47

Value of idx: 2.6 angstrom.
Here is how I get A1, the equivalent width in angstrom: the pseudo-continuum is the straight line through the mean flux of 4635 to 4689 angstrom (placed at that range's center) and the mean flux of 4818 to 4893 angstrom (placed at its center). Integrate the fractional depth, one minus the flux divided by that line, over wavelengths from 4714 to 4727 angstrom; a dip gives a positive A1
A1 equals 0.4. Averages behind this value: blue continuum 14.1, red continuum 15.7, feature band 14.1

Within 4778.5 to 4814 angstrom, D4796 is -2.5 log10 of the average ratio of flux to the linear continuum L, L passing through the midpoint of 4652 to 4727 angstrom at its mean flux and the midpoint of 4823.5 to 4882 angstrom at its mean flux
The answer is 0.033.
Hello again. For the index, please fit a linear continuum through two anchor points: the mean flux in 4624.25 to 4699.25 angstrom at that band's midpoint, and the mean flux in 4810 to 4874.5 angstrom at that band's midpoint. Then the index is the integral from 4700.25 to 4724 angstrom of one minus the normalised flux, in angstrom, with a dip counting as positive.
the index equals 0.8 angstrom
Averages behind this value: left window 14.1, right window 15.6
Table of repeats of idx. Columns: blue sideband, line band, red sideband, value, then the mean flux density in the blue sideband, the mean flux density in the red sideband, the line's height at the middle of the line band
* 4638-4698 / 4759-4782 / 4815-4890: 0.9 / 13.8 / 15.6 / 14.8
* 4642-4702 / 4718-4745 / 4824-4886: 0.5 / 13.7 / 15.7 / 14.3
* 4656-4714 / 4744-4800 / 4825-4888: 1.8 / 13.5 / 15.7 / 14.6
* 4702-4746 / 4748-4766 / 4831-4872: 0.5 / 14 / 15.7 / 14.4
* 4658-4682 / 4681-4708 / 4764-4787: 1.7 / 13.9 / 14.2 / 13.9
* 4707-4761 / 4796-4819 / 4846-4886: 0.7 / 13.9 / 15.9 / 15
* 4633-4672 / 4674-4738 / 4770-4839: 3.5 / 14.3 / 14.8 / 14.5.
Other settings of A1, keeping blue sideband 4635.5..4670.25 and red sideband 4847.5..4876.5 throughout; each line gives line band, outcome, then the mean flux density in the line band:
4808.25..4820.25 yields 0.3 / 15.2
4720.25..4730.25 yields 0.8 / 13.7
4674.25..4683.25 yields 0.3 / 14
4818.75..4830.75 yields 0.3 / 15.3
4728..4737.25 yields 0.4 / 14.3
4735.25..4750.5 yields 1.3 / 13.8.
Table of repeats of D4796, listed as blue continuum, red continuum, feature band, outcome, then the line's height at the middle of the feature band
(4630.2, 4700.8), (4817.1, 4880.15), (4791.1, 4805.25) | 0.06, 15.1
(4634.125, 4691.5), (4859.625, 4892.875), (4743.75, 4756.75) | 0.11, 14.7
